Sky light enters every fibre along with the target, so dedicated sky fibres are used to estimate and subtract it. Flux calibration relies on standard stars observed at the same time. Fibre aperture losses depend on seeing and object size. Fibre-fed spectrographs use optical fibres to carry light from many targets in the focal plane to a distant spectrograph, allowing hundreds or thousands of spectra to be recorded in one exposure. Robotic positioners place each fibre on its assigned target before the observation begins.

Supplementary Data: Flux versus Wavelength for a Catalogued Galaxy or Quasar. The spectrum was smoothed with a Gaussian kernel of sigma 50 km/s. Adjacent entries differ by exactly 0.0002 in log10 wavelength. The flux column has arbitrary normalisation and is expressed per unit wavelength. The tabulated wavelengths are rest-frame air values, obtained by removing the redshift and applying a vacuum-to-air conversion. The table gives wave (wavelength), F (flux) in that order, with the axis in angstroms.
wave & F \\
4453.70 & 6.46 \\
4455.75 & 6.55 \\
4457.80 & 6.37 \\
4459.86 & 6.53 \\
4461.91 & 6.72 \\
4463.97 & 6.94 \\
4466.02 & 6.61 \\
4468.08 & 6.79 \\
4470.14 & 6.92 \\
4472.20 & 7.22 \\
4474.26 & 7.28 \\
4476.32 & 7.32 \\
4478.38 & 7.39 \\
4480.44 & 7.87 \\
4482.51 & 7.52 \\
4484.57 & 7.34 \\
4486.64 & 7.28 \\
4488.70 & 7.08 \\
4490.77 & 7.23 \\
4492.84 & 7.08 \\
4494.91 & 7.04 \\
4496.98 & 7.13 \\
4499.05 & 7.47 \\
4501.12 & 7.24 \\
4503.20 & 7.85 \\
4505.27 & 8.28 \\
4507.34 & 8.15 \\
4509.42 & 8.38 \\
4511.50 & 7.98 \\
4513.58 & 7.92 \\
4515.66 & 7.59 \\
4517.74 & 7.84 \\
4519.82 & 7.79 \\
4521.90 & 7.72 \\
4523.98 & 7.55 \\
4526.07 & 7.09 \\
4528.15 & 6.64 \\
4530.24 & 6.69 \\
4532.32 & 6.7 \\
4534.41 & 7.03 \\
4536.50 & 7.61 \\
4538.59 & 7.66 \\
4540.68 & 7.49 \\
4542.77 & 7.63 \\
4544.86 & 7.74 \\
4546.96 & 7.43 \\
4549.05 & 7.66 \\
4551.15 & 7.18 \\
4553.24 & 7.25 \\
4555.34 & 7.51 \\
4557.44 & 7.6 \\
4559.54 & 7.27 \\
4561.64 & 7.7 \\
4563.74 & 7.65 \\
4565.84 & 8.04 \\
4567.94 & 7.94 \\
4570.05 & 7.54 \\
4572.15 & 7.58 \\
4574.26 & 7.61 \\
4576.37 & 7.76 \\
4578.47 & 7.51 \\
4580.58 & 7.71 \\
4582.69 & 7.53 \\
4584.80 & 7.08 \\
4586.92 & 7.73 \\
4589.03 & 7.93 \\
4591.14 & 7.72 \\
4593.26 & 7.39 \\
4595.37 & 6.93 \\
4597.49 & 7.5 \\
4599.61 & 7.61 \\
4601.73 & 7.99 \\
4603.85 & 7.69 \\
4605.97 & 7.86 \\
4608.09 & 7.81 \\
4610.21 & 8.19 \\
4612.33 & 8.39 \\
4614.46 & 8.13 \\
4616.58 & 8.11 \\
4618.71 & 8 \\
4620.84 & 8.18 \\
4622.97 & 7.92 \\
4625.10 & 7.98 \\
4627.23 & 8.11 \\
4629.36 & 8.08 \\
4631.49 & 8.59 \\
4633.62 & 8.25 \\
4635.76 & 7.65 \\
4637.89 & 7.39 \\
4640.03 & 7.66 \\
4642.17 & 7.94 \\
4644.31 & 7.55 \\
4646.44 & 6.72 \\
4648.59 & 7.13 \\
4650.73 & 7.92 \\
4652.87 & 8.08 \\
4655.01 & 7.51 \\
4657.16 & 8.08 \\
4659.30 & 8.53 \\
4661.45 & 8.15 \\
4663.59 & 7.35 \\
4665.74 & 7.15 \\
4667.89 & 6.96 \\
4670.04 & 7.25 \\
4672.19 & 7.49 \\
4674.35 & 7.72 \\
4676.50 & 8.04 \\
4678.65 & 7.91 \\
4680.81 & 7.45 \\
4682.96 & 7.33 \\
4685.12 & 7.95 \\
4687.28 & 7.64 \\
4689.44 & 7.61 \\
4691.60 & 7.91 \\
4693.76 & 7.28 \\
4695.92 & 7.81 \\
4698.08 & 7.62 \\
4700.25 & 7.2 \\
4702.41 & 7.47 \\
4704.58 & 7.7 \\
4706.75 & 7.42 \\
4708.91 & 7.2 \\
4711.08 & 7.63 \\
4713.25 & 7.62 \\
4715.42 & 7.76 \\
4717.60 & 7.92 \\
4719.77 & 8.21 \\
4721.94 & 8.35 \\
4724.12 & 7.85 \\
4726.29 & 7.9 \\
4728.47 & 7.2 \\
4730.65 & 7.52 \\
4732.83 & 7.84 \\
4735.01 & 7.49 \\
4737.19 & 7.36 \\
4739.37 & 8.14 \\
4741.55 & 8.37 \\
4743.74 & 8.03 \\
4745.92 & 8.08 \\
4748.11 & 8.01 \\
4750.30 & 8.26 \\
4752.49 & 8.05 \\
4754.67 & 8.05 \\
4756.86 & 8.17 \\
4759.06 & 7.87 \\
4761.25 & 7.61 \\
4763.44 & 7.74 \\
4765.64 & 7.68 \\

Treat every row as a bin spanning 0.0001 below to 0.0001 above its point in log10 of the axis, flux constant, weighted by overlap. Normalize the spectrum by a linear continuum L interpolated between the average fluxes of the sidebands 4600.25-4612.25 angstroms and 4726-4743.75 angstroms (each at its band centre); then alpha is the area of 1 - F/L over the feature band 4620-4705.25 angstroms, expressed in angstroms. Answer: 1.6 angstroms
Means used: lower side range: 7.94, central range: 7.7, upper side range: 7.74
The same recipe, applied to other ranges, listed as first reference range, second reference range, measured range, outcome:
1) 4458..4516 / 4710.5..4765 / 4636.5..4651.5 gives 0.4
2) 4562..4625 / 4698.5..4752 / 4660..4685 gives 0.7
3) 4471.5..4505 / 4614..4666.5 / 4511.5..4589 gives 0.5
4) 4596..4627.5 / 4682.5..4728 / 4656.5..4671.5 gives 0.3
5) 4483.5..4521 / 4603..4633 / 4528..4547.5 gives 1.2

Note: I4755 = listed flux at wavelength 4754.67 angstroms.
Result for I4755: 8.05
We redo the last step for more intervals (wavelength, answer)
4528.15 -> 6.64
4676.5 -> 8.04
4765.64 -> 7.68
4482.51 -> 7.52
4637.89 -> 7.39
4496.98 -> 7.13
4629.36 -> 8.08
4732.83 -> 7.84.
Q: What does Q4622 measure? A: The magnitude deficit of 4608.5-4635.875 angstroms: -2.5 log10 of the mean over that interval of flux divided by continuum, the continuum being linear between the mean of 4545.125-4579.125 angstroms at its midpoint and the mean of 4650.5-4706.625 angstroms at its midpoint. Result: -0.07 mag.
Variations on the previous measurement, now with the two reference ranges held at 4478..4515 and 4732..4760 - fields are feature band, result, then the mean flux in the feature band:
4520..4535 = 0.076 mag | 7.1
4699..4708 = 0.066 mag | 7.45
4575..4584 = 0.013 mag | 7.62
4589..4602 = 0.029 mag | 7.53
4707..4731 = 0.027 mag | 7.74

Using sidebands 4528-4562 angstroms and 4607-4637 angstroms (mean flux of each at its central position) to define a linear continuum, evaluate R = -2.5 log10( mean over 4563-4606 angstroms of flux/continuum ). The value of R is 0.01 mag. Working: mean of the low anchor 7.35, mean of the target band 7.63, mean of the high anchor 8.1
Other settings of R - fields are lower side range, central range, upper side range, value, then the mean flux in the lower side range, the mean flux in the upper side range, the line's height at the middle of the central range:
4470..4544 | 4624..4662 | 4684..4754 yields -0.03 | 7.45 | 7.76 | 7.65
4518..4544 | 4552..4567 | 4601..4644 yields -0.01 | 7.32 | 7.99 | 7.53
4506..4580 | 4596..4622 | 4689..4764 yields -0.04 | 7.56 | 7.78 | 7.64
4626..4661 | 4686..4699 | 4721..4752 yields 0.03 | 7.83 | 7.88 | 7.86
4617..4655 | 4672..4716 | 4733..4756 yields 0.04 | 7.83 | 7.98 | 7.91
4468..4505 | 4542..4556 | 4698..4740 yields -0.01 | 7.31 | 7.67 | 7.41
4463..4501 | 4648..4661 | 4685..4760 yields -0.04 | 7.2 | 7.78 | 7.62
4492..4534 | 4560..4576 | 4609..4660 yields 0.00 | 7.5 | 7.92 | 7.69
